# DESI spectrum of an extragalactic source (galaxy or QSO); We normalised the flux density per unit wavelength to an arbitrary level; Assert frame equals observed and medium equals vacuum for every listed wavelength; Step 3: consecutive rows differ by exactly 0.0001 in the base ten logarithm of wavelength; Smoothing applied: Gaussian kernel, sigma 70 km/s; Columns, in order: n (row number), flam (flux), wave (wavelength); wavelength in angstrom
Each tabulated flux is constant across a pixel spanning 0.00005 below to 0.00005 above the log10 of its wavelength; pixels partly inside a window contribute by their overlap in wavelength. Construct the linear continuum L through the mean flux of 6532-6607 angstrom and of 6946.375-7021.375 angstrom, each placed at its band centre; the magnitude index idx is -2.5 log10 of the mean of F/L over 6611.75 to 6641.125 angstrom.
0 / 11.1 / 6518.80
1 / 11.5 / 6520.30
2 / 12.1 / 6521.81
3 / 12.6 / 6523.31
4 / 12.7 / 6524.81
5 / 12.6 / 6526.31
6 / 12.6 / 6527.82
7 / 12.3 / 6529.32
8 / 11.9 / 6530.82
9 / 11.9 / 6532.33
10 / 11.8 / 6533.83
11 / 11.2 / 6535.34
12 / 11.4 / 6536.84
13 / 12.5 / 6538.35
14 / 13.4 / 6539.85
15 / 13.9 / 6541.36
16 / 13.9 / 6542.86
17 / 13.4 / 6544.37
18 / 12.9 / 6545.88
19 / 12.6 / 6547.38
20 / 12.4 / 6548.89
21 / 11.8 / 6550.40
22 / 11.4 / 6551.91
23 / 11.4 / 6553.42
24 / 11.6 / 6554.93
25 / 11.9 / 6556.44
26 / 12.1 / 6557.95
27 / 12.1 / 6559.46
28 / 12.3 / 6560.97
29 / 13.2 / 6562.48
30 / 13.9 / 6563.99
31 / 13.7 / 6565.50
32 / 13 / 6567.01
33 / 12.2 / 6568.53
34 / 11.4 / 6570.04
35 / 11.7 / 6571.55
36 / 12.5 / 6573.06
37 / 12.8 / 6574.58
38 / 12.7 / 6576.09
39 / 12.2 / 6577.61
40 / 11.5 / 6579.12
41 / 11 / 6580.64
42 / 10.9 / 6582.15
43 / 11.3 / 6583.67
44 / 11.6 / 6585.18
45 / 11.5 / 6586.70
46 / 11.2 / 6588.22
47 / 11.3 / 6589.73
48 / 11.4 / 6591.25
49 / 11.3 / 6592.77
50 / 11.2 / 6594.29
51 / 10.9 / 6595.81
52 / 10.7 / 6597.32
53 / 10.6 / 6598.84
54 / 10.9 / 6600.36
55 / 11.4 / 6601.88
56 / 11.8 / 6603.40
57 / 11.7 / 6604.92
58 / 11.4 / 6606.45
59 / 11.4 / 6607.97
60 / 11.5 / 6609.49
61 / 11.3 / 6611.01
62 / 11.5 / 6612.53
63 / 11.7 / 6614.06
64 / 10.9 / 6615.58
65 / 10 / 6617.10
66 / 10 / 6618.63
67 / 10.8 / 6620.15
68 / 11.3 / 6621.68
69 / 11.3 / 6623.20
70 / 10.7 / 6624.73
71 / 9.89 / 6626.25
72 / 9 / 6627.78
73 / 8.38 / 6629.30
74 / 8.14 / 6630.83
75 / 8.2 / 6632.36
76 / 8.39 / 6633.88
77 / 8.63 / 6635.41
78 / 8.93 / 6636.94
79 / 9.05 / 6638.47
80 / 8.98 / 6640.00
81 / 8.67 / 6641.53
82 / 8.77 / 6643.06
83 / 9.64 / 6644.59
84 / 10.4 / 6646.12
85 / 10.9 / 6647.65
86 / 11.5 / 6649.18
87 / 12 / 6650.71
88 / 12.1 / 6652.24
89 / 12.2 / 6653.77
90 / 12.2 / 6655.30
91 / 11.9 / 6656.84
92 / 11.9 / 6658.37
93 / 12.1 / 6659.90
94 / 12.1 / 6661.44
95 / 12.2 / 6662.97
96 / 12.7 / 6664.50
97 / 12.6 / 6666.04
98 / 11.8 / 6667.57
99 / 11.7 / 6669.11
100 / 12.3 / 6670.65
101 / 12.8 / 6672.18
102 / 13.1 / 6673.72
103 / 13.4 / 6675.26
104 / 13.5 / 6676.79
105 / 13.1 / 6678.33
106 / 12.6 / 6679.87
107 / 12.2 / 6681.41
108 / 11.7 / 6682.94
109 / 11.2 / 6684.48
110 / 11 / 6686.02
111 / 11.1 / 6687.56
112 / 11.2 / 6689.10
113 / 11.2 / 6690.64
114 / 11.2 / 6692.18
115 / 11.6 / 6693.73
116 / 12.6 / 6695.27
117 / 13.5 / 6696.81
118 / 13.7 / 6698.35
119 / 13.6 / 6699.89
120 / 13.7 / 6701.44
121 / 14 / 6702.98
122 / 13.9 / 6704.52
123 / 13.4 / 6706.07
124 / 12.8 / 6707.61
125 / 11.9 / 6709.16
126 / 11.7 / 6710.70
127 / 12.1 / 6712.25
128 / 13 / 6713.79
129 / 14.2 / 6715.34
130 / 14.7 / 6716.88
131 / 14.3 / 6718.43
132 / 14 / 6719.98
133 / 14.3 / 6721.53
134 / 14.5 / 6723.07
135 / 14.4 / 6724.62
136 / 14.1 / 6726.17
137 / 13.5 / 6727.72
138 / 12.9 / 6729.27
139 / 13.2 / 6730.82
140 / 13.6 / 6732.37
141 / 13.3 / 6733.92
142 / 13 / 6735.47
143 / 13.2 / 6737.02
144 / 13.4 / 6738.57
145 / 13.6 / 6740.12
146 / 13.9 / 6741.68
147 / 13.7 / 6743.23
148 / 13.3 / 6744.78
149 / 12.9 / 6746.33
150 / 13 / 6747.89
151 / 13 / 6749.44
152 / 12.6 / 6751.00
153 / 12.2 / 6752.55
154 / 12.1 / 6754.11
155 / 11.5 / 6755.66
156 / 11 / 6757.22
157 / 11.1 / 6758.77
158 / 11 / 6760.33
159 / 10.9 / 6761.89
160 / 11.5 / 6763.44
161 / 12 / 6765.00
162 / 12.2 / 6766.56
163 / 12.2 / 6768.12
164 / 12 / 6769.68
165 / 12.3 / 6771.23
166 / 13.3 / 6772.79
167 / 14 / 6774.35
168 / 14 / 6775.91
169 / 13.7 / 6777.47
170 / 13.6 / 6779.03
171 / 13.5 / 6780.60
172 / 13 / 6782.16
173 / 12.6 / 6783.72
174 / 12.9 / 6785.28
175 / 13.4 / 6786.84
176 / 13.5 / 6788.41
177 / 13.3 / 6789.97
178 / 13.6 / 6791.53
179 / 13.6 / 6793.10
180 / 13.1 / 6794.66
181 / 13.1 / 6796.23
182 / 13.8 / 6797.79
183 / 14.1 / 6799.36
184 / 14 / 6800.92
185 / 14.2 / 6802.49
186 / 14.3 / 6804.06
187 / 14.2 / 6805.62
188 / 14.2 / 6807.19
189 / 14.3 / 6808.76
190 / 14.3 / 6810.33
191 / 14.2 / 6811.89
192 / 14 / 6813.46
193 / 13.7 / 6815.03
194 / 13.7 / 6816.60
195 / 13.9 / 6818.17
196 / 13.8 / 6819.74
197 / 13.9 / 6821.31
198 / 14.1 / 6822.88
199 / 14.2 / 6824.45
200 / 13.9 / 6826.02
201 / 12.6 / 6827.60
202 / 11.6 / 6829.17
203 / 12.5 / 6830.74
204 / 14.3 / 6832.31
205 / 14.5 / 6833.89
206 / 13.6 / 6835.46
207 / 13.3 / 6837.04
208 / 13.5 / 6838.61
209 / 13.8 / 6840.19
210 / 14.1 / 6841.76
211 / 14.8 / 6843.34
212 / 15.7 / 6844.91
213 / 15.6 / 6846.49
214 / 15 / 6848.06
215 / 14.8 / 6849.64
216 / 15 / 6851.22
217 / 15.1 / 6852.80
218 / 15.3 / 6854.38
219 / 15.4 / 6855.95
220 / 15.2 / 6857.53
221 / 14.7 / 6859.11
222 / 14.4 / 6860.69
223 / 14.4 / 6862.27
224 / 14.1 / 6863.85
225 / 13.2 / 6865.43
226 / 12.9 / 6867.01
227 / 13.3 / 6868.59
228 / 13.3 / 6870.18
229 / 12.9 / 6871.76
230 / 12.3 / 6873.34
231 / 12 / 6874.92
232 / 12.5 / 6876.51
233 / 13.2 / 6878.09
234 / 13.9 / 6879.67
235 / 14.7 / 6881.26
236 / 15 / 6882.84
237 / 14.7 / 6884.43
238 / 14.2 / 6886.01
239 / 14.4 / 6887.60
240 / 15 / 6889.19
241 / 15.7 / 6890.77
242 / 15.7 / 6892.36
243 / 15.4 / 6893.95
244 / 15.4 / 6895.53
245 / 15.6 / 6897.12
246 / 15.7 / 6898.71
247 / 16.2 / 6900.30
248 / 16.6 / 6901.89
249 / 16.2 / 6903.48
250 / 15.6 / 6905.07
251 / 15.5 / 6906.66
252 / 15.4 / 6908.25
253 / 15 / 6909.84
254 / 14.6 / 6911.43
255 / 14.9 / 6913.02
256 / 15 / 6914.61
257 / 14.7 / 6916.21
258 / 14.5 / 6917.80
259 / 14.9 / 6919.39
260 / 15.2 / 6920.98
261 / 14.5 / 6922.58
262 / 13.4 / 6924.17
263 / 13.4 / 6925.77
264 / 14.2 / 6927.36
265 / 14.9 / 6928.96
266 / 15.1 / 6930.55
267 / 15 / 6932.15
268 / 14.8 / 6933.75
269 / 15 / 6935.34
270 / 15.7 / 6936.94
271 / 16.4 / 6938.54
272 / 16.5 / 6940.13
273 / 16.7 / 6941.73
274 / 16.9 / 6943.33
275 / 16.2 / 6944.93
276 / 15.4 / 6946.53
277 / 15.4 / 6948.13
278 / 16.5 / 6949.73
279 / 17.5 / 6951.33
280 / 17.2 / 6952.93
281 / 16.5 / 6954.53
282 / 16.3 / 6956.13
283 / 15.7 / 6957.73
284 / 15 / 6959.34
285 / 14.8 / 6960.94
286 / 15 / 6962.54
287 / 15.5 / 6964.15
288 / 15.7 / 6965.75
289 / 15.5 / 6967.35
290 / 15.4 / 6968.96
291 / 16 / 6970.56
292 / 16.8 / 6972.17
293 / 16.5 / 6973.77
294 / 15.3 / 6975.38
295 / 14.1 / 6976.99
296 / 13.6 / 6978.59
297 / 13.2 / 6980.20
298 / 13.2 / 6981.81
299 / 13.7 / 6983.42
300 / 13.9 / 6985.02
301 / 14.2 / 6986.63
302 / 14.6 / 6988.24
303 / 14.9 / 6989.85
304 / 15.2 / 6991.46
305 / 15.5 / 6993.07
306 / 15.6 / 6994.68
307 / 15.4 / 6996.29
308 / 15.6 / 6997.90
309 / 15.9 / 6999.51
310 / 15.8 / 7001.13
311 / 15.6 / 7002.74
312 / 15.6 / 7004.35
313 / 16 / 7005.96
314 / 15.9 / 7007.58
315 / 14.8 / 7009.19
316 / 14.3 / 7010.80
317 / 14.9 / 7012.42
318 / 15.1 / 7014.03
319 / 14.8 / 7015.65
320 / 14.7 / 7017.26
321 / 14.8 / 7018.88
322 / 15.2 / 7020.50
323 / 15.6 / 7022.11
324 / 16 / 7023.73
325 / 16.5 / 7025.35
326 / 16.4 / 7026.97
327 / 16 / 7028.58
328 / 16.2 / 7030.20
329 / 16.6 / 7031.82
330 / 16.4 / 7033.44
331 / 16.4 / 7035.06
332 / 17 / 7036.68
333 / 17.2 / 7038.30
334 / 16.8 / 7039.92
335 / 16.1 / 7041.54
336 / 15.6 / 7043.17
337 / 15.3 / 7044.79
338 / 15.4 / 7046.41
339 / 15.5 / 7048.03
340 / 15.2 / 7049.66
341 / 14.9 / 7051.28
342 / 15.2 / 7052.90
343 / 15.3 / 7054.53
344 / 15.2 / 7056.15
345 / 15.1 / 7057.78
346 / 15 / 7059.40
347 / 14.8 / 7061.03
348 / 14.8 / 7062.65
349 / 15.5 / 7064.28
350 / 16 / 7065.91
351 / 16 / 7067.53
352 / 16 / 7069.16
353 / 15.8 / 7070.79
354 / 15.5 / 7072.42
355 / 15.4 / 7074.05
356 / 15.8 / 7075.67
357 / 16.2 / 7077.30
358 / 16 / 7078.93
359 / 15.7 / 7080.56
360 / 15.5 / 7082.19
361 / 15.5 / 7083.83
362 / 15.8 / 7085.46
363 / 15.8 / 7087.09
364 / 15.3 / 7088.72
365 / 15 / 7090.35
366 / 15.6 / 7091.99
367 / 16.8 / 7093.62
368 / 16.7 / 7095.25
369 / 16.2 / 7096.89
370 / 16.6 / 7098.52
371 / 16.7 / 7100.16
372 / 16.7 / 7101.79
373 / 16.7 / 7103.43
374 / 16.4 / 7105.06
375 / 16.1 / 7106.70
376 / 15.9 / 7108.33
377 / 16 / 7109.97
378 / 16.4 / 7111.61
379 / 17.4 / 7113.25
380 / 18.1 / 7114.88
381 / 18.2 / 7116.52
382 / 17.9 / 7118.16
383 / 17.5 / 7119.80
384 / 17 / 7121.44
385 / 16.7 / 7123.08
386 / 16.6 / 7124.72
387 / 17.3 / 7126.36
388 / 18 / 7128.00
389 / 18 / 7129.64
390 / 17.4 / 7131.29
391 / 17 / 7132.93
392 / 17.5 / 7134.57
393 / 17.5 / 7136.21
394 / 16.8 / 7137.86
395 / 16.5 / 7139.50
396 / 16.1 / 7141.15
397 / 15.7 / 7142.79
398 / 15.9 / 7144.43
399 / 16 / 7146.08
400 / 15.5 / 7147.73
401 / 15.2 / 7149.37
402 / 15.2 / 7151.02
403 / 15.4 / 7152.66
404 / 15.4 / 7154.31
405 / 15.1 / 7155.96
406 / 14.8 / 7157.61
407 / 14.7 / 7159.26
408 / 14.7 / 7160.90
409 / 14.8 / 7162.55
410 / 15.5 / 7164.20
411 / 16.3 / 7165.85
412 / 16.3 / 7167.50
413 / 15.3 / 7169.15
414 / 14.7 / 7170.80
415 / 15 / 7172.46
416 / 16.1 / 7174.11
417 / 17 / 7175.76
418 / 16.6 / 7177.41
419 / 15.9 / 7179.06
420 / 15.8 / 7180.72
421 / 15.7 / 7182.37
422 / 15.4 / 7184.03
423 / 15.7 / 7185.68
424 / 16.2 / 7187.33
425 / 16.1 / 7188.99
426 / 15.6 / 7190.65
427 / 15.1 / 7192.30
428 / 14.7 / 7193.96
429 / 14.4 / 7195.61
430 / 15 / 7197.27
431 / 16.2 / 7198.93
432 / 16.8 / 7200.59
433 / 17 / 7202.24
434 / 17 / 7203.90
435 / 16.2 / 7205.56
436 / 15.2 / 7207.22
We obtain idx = 0.26 mag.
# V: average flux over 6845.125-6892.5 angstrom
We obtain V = 14.3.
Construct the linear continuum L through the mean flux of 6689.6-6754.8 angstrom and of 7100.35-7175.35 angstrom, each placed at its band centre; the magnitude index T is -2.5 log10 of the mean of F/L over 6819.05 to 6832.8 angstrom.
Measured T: 0.04 mag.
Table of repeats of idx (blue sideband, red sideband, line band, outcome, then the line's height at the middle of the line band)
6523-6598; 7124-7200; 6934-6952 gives -0.115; 14.5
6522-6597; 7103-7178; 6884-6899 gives -0.048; 14.5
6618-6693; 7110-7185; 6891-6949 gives -0.111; 13.8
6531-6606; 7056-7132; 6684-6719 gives 0.033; 13.1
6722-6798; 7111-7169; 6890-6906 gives -0.115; 14.2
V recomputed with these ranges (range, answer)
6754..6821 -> 13.2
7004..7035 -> 15.6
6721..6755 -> 13.3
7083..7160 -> 16.4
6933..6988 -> 15.5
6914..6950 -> 15.2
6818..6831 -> 13.4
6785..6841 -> 13.7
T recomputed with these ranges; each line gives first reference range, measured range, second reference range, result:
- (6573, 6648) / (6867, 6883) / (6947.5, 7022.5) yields 0.06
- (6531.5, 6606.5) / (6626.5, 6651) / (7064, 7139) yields 0.33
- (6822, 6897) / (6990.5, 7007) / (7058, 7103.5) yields -0.03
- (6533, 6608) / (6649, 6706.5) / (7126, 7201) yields 0.03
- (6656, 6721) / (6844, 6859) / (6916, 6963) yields -0.06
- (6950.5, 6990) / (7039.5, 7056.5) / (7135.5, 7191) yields 0.00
